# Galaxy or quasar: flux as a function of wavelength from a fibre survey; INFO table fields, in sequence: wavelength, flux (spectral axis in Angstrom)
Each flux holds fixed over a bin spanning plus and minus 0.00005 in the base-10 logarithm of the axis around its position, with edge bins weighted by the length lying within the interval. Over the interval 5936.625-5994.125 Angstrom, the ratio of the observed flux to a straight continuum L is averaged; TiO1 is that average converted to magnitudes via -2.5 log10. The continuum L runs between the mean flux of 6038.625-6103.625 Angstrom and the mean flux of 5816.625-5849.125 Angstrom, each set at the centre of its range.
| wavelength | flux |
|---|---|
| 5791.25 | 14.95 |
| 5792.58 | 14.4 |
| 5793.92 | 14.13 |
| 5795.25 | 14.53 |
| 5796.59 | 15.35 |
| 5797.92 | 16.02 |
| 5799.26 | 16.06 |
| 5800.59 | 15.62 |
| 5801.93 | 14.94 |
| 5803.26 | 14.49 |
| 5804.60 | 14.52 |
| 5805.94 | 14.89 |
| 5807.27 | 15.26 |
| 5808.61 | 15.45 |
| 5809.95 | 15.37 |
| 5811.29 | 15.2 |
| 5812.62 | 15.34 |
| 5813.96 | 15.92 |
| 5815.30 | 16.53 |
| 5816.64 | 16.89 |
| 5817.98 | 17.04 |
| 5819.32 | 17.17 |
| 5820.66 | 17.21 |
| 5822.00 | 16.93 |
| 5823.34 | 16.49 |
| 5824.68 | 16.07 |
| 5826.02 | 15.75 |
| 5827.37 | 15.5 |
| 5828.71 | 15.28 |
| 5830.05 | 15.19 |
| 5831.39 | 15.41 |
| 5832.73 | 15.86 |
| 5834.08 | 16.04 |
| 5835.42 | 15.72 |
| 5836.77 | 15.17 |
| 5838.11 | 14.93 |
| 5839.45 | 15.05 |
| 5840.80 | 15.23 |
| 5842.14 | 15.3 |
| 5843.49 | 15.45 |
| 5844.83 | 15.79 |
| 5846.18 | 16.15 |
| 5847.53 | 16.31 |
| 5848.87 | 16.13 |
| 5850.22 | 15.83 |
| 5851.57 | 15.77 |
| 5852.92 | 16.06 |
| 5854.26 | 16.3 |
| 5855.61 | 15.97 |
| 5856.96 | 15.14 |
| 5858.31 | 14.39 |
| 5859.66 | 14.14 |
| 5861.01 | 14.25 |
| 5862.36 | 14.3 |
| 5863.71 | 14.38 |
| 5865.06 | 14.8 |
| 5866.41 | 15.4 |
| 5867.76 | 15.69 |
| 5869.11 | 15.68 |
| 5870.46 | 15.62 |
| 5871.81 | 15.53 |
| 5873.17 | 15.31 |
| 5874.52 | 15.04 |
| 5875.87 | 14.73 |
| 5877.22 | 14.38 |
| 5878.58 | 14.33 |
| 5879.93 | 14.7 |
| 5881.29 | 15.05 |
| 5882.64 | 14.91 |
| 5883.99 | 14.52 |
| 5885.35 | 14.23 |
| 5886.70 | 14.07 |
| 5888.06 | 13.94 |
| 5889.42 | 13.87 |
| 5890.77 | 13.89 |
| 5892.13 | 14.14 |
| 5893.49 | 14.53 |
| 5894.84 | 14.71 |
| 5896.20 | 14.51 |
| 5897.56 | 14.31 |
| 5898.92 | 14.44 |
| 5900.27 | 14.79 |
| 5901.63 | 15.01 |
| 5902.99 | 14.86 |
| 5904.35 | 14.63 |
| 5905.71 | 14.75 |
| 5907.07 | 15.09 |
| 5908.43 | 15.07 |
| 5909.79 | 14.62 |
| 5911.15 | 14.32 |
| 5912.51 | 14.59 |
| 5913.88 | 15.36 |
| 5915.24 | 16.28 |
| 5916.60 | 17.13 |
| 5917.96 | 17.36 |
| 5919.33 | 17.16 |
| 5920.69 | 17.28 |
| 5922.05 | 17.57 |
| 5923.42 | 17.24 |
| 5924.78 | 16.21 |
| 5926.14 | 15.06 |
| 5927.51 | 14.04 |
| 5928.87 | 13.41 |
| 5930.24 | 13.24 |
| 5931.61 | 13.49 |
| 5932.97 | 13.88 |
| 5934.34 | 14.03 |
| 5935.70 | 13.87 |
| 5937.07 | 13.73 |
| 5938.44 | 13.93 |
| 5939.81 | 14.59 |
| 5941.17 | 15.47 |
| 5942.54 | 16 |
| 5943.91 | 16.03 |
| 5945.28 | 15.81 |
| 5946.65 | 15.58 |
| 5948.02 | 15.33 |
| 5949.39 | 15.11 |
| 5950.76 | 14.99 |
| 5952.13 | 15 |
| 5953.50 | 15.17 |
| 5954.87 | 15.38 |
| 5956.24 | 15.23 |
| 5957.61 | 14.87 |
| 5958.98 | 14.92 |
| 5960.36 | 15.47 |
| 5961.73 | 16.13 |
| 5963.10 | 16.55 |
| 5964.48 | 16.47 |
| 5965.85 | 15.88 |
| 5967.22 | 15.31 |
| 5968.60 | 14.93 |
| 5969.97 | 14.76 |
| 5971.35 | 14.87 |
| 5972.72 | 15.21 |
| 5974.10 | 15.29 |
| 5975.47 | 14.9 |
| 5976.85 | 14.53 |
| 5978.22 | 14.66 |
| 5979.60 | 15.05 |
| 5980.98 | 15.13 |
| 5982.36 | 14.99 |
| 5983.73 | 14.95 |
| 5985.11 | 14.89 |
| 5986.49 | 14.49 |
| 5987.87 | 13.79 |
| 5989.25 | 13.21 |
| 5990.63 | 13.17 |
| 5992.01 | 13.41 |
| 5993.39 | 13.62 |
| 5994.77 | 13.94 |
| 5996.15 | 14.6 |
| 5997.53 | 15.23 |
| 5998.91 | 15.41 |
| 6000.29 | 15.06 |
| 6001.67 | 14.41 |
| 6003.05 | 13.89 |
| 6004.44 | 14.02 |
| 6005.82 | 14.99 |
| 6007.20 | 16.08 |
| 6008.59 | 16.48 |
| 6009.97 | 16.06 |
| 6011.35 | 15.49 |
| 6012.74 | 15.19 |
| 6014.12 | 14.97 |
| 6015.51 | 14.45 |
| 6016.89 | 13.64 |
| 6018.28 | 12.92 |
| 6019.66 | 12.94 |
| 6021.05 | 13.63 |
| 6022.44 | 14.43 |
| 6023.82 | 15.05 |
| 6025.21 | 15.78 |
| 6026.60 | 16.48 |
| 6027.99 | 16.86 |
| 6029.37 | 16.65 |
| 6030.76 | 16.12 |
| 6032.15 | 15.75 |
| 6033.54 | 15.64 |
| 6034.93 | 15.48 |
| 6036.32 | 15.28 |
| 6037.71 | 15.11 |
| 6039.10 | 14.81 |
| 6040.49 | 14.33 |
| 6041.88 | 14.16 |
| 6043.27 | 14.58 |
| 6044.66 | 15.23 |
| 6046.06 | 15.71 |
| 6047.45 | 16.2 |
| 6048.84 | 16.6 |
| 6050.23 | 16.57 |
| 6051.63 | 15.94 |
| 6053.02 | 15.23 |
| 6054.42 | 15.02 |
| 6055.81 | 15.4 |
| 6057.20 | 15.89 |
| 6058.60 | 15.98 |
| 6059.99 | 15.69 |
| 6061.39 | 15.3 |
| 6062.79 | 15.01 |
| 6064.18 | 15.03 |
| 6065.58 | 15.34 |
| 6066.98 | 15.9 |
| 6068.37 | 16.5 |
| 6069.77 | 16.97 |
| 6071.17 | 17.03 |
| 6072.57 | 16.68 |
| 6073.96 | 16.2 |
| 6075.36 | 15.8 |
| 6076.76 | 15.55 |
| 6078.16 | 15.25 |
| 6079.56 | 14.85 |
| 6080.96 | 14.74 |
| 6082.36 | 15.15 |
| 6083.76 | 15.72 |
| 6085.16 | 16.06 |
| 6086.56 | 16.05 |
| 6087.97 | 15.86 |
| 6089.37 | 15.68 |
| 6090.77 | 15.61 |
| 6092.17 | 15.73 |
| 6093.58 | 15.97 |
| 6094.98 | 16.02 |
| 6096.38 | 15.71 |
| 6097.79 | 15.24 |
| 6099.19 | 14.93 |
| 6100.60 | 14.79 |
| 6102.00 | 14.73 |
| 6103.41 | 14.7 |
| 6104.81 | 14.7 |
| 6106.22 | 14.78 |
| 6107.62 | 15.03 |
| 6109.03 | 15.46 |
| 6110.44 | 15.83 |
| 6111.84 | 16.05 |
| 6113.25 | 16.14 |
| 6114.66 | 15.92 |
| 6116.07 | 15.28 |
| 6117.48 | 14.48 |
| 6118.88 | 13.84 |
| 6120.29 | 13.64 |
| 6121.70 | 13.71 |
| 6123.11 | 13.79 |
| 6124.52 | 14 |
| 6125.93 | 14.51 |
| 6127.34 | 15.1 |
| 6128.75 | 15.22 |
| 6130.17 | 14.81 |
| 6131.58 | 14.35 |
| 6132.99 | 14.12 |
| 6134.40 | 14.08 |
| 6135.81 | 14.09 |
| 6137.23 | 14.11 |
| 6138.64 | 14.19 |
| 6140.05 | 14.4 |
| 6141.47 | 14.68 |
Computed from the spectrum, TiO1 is 0.053 mag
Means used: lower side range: 15.9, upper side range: 15.6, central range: 15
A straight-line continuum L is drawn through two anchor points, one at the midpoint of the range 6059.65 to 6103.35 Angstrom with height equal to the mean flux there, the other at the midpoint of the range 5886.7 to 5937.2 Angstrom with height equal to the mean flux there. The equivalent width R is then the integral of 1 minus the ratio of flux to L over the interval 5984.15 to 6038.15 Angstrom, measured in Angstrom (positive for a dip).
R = 1.8 Angstrom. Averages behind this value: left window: 14.9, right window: 15.6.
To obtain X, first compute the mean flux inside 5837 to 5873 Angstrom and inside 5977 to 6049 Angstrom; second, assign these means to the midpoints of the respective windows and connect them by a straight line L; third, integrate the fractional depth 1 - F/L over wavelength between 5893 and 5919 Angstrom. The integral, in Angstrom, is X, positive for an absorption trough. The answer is 0.18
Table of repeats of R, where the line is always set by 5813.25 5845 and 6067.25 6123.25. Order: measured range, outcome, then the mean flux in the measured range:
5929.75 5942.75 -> 1.3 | 14.2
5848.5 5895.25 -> 2.8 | 14.9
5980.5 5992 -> 1.0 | 14.3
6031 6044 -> 0.4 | 15.1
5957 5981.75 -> 0.6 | 15.3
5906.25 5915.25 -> 0.5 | 14.9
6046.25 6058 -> -0.3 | 15.9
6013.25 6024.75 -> 1.1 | 14.1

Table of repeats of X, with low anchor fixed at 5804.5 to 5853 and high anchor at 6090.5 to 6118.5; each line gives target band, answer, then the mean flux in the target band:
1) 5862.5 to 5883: 0.9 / 15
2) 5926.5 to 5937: 1.3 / 13.7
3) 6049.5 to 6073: -0.7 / 15.8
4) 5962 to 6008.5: 2.2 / 14.8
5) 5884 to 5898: 1.3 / 14.2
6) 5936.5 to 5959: 0.7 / 15.1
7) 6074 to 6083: 0.0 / 15.3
